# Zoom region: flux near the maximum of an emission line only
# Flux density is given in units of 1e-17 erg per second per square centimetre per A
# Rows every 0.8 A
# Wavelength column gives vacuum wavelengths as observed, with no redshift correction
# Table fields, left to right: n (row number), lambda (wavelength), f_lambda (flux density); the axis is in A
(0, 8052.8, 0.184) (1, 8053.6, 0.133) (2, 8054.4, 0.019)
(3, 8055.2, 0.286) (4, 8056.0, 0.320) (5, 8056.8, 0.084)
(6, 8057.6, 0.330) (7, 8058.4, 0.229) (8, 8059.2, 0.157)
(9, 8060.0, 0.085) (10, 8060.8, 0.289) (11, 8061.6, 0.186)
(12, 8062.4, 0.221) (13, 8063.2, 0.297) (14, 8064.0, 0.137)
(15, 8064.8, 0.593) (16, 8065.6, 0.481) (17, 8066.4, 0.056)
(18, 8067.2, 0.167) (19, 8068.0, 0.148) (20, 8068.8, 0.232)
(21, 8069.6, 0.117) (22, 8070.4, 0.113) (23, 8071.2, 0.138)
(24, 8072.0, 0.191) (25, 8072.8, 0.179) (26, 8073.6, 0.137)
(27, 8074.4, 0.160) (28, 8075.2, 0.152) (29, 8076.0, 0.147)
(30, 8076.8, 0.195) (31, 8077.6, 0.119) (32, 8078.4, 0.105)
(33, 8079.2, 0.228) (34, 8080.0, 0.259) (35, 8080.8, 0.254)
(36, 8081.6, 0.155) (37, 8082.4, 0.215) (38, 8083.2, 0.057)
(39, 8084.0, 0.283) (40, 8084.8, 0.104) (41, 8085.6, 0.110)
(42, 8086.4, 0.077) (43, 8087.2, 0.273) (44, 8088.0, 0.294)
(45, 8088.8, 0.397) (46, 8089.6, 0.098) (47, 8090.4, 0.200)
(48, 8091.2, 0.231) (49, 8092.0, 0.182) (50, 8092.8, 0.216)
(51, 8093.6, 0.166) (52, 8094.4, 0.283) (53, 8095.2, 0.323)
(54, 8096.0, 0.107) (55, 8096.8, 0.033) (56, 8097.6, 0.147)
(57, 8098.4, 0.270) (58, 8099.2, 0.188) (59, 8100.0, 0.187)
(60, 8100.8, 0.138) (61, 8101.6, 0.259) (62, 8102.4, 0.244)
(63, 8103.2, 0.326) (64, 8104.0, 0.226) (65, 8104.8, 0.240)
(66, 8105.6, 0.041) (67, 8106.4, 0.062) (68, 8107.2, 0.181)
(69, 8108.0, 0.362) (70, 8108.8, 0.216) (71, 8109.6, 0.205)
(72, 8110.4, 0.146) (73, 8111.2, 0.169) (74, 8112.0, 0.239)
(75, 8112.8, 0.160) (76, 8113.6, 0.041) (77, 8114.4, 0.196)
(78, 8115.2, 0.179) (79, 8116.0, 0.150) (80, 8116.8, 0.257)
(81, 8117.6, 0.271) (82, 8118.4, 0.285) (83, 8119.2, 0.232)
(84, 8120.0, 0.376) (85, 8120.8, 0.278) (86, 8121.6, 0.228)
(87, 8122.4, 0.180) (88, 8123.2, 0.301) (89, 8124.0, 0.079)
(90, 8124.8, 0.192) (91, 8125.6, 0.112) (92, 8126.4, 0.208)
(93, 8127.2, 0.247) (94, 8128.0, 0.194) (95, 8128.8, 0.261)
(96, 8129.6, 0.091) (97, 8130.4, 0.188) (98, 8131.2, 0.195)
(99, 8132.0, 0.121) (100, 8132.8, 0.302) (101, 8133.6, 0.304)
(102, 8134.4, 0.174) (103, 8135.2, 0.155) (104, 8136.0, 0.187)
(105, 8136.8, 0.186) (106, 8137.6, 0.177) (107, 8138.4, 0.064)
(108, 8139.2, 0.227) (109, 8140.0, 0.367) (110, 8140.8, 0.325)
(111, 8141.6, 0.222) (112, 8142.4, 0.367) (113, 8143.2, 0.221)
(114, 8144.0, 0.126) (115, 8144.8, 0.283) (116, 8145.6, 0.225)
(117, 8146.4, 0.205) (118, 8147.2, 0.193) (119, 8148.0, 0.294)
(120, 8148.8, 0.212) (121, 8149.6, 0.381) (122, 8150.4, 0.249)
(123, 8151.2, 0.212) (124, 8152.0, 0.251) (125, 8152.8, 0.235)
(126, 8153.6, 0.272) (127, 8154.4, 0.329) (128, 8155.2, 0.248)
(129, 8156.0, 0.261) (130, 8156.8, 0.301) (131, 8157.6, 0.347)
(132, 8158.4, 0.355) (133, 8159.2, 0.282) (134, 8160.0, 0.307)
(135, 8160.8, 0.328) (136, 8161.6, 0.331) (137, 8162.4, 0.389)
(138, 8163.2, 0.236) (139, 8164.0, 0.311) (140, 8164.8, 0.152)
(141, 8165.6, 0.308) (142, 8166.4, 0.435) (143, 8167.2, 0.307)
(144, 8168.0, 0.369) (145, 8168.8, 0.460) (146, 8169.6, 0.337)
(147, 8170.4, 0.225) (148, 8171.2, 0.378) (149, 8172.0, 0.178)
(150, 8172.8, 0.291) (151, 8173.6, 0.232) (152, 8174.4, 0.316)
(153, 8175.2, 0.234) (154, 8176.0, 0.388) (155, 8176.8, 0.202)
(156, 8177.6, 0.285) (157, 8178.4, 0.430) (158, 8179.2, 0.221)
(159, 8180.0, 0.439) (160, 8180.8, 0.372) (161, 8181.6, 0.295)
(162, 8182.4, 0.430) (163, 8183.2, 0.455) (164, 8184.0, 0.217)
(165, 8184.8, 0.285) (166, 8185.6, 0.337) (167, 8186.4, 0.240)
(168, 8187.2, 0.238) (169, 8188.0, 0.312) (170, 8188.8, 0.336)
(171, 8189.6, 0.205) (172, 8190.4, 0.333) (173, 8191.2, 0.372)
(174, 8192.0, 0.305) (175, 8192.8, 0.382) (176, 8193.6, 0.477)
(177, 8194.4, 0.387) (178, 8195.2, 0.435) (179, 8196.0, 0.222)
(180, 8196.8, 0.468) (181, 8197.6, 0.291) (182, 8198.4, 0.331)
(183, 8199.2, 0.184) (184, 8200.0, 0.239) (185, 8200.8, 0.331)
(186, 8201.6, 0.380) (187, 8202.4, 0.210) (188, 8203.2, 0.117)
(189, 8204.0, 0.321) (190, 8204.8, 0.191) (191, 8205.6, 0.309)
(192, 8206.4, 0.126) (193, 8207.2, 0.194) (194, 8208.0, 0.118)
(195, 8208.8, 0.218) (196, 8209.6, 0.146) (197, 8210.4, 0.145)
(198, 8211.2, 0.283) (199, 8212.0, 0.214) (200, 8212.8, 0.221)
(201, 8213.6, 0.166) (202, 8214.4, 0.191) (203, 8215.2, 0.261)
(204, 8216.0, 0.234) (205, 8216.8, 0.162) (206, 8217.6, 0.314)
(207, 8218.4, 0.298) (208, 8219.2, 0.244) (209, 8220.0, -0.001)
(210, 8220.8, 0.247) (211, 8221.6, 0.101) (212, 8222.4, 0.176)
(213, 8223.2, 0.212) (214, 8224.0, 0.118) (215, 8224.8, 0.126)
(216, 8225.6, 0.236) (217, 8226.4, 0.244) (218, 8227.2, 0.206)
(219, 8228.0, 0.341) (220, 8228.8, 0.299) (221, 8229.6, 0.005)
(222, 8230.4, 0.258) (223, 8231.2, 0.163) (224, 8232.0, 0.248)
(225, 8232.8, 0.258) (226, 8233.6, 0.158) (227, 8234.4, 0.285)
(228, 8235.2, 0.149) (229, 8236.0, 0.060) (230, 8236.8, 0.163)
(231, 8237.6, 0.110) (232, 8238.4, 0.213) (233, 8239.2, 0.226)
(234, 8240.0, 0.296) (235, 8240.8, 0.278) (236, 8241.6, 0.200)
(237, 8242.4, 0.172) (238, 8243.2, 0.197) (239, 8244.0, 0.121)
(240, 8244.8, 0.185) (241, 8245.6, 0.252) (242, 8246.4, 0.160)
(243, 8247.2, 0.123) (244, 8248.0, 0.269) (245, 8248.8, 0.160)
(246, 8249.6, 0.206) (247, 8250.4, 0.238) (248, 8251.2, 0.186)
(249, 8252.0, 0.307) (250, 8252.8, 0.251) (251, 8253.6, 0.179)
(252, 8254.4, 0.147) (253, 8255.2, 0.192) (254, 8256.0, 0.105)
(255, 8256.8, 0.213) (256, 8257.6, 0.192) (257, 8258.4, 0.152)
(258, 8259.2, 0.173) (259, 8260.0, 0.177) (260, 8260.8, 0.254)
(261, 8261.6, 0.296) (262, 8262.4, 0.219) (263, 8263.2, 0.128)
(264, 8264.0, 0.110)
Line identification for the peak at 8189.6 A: Mg II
